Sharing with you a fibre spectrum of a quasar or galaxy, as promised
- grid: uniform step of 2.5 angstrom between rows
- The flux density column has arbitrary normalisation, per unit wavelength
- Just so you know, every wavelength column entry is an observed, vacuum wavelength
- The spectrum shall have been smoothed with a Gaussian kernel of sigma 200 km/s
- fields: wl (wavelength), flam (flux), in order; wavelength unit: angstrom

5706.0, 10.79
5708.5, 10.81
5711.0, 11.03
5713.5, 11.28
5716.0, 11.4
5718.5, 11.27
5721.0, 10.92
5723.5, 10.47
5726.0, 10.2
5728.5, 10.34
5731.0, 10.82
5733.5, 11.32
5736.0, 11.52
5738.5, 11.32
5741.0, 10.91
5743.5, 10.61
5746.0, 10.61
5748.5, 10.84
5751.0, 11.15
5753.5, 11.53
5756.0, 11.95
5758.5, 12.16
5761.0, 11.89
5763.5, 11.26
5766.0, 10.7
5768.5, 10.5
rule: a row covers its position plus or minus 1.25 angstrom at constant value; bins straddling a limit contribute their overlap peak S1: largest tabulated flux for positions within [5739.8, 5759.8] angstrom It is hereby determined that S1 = 12.16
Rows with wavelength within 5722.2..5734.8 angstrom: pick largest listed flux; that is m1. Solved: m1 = 11.32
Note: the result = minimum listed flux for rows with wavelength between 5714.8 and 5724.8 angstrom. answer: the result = 10.47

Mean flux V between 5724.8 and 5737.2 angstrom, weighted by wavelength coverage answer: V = 10.8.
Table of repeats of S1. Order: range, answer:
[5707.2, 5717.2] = 11.4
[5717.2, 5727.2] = 11.27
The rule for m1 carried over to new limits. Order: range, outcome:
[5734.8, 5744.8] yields 11.52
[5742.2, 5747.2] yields 10.61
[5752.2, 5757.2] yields 11.95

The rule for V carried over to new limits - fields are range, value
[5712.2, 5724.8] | 11.1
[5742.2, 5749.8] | 10.7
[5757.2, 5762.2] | 12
